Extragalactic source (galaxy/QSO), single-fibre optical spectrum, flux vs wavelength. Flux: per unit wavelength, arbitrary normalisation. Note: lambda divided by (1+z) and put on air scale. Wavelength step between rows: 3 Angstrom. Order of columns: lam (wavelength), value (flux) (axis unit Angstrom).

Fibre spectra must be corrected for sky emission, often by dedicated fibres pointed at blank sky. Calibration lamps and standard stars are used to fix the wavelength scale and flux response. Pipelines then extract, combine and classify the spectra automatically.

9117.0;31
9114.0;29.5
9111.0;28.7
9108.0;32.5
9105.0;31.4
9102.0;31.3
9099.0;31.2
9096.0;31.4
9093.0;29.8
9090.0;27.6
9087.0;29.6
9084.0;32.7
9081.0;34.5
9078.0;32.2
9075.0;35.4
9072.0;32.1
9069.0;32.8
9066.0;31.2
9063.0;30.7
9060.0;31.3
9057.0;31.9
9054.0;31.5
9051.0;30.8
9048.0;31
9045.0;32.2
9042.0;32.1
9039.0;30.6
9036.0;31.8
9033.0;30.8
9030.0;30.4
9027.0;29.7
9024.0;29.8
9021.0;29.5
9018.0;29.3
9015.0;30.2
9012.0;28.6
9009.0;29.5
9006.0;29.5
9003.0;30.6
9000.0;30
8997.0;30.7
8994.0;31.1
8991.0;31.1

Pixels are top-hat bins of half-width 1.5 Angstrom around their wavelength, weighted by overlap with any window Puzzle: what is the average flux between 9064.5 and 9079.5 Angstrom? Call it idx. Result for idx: 32.7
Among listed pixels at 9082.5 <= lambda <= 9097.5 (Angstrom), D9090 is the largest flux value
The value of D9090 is 32.7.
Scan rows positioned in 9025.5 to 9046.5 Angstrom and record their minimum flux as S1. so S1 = 29.7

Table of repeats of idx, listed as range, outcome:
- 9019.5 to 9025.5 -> 29.7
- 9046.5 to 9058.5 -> 31.3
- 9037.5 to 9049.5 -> 31.5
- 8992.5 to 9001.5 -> 30.6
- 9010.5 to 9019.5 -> 29.4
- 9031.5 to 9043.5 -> 31.3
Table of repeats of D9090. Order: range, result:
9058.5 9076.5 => 35.4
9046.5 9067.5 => 31.9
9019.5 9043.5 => 32.1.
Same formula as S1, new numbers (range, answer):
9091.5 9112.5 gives 28.7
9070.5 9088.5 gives 29.6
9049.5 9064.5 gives 30.7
